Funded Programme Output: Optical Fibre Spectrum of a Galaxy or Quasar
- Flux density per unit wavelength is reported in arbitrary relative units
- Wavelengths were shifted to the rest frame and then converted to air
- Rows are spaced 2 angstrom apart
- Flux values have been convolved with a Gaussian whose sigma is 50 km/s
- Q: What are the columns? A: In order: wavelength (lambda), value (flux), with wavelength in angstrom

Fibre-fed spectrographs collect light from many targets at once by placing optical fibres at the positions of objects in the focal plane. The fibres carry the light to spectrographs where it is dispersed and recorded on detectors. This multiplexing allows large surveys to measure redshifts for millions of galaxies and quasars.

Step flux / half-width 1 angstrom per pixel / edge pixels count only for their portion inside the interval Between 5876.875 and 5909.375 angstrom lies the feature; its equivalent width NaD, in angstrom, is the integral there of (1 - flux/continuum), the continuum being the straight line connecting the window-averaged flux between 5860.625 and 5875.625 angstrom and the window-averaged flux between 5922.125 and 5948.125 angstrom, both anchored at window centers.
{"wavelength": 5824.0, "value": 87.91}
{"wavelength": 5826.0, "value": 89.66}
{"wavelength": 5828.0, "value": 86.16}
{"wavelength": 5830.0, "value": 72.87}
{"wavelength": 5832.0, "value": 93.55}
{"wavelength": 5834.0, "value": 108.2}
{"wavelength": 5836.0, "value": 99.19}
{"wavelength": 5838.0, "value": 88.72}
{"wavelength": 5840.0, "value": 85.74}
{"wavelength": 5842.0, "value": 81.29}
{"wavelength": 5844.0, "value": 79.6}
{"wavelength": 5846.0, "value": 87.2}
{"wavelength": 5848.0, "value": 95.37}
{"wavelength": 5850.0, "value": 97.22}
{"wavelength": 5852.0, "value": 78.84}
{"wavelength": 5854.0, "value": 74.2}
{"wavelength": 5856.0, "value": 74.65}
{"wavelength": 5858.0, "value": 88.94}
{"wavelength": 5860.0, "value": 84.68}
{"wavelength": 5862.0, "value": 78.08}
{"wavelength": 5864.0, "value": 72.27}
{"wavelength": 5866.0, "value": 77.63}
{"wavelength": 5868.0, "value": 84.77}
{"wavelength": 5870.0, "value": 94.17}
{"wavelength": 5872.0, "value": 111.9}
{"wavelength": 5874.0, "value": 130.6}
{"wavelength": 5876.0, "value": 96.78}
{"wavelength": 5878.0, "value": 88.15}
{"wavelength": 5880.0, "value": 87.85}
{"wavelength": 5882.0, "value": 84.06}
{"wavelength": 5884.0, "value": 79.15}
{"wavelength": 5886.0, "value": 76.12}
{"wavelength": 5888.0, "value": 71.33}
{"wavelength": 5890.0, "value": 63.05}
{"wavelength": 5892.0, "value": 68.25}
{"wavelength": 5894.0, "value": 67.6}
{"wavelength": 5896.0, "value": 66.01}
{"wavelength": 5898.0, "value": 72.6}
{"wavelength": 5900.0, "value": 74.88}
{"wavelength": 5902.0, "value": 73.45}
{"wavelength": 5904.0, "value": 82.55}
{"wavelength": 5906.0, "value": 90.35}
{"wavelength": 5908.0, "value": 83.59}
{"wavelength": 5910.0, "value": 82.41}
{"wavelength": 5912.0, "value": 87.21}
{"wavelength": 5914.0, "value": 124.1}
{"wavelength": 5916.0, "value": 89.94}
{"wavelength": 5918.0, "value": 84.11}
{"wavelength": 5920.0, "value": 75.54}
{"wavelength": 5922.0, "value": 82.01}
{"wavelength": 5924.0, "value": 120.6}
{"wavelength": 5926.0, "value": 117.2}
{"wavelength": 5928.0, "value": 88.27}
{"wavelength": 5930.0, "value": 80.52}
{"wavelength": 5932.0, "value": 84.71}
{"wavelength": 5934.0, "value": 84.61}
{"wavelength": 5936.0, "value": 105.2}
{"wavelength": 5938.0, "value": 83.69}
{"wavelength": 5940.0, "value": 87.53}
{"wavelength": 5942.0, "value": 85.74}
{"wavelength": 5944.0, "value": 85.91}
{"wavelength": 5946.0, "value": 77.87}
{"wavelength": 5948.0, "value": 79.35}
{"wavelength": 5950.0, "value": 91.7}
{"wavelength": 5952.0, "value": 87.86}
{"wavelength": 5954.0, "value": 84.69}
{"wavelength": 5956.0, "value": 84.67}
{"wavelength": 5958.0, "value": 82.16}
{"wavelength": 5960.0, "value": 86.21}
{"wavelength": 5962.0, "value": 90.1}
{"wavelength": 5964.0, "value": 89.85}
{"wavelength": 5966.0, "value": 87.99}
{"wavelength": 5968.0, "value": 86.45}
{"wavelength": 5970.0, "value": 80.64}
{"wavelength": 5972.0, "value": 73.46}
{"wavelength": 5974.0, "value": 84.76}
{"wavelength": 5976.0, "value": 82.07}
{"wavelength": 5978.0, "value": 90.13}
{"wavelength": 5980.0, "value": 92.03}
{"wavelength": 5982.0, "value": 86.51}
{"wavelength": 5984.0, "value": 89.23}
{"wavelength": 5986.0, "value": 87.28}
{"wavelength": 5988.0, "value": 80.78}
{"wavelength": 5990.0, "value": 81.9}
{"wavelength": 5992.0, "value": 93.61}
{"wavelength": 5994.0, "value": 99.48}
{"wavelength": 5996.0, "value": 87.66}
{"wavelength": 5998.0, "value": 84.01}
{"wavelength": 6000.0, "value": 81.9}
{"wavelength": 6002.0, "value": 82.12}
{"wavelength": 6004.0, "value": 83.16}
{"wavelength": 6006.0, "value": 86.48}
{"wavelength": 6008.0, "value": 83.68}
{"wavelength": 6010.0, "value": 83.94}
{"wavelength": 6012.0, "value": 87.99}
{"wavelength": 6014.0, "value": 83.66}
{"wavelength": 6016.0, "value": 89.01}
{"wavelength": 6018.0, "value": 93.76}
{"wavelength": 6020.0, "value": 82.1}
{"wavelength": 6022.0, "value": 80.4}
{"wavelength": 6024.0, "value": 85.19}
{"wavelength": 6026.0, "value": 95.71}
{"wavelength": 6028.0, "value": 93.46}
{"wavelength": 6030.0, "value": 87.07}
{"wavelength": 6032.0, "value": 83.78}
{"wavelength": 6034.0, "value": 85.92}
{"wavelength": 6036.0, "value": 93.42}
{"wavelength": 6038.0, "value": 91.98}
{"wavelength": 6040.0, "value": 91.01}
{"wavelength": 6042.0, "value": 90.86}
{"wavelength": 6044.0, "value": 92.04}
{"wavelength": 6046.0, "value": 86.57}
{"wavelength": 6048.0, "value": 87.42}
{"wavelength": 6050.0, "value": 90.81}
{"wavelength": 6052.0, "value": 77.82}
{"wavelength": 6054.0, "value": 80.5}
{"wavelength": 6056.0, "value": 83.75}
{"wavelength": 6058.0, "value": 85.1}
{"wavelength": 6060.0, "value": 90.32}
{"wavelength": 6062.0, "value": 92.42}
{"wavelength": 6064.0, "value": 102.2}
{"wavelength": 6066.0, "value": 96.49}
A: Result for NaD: 5.3 angstrom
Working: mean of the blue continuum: 92.7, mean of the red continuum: 91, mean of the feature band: 77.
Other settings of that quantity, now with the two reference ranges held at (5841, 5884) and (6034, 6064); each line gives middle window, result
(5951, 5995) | 0.9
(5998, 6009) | 0.6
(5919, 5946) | -0.7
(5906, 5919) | -0.6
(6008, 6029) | 0.3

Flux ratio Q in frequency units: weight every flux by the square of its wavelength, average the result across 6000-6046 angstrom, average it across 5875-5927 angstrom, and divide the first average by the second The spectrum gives 1.08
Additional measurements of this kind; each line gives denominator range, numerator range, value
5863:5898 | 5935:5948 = 1.07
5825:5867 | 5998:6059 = 1.08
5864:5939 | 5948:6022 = 1.02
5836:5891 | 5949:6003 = 1.04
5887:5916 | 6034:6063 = 1.16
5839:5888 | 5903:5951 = 1.06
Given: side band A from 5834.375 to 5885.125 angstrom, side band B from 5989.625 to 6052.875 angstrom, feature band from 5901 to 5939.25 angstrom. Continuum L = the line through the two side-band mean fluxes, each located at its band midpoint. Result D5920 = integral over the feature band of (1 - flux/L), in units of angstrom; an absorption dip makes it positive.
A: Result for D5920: -1.1 angstrom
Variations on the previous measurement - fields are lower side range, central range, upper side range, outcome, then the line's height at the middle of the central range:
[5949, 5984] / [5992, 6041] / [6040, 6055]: -0.5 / 86.6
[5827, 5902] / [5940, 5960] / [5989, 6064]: 0.3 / 86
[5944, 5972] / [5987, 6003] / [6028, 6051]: 0.1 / 86.9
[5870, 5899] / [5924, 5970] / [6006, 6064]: -1.7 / 85.2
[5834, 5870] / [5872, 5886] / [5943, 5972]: -1.5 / 85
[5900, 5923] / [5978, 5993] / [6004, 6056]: -0.1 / 86.9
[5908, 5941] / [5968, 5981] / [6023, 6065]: 1.0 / 90.8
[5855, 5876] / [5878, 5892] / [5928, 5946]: 1.9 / 89.2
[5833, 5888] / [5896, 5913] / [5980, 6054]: 1.5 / 87.8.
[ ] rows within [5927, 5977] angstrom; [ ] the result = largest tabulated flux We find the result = 105.2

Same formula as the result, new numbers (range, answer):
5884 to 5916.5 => 124.1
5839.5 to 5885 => 130.6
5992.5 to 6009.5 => 99.48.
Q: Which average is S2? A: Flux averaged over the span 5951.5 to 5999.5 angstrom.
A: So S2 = 86.3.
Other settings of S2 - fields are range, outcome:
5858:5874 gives 89.2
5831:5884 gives 89.2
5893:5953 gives 86.6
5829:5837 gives 93.5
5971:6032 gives 86.4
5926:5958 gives 87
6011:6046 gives 88.6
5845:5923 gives 84.1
